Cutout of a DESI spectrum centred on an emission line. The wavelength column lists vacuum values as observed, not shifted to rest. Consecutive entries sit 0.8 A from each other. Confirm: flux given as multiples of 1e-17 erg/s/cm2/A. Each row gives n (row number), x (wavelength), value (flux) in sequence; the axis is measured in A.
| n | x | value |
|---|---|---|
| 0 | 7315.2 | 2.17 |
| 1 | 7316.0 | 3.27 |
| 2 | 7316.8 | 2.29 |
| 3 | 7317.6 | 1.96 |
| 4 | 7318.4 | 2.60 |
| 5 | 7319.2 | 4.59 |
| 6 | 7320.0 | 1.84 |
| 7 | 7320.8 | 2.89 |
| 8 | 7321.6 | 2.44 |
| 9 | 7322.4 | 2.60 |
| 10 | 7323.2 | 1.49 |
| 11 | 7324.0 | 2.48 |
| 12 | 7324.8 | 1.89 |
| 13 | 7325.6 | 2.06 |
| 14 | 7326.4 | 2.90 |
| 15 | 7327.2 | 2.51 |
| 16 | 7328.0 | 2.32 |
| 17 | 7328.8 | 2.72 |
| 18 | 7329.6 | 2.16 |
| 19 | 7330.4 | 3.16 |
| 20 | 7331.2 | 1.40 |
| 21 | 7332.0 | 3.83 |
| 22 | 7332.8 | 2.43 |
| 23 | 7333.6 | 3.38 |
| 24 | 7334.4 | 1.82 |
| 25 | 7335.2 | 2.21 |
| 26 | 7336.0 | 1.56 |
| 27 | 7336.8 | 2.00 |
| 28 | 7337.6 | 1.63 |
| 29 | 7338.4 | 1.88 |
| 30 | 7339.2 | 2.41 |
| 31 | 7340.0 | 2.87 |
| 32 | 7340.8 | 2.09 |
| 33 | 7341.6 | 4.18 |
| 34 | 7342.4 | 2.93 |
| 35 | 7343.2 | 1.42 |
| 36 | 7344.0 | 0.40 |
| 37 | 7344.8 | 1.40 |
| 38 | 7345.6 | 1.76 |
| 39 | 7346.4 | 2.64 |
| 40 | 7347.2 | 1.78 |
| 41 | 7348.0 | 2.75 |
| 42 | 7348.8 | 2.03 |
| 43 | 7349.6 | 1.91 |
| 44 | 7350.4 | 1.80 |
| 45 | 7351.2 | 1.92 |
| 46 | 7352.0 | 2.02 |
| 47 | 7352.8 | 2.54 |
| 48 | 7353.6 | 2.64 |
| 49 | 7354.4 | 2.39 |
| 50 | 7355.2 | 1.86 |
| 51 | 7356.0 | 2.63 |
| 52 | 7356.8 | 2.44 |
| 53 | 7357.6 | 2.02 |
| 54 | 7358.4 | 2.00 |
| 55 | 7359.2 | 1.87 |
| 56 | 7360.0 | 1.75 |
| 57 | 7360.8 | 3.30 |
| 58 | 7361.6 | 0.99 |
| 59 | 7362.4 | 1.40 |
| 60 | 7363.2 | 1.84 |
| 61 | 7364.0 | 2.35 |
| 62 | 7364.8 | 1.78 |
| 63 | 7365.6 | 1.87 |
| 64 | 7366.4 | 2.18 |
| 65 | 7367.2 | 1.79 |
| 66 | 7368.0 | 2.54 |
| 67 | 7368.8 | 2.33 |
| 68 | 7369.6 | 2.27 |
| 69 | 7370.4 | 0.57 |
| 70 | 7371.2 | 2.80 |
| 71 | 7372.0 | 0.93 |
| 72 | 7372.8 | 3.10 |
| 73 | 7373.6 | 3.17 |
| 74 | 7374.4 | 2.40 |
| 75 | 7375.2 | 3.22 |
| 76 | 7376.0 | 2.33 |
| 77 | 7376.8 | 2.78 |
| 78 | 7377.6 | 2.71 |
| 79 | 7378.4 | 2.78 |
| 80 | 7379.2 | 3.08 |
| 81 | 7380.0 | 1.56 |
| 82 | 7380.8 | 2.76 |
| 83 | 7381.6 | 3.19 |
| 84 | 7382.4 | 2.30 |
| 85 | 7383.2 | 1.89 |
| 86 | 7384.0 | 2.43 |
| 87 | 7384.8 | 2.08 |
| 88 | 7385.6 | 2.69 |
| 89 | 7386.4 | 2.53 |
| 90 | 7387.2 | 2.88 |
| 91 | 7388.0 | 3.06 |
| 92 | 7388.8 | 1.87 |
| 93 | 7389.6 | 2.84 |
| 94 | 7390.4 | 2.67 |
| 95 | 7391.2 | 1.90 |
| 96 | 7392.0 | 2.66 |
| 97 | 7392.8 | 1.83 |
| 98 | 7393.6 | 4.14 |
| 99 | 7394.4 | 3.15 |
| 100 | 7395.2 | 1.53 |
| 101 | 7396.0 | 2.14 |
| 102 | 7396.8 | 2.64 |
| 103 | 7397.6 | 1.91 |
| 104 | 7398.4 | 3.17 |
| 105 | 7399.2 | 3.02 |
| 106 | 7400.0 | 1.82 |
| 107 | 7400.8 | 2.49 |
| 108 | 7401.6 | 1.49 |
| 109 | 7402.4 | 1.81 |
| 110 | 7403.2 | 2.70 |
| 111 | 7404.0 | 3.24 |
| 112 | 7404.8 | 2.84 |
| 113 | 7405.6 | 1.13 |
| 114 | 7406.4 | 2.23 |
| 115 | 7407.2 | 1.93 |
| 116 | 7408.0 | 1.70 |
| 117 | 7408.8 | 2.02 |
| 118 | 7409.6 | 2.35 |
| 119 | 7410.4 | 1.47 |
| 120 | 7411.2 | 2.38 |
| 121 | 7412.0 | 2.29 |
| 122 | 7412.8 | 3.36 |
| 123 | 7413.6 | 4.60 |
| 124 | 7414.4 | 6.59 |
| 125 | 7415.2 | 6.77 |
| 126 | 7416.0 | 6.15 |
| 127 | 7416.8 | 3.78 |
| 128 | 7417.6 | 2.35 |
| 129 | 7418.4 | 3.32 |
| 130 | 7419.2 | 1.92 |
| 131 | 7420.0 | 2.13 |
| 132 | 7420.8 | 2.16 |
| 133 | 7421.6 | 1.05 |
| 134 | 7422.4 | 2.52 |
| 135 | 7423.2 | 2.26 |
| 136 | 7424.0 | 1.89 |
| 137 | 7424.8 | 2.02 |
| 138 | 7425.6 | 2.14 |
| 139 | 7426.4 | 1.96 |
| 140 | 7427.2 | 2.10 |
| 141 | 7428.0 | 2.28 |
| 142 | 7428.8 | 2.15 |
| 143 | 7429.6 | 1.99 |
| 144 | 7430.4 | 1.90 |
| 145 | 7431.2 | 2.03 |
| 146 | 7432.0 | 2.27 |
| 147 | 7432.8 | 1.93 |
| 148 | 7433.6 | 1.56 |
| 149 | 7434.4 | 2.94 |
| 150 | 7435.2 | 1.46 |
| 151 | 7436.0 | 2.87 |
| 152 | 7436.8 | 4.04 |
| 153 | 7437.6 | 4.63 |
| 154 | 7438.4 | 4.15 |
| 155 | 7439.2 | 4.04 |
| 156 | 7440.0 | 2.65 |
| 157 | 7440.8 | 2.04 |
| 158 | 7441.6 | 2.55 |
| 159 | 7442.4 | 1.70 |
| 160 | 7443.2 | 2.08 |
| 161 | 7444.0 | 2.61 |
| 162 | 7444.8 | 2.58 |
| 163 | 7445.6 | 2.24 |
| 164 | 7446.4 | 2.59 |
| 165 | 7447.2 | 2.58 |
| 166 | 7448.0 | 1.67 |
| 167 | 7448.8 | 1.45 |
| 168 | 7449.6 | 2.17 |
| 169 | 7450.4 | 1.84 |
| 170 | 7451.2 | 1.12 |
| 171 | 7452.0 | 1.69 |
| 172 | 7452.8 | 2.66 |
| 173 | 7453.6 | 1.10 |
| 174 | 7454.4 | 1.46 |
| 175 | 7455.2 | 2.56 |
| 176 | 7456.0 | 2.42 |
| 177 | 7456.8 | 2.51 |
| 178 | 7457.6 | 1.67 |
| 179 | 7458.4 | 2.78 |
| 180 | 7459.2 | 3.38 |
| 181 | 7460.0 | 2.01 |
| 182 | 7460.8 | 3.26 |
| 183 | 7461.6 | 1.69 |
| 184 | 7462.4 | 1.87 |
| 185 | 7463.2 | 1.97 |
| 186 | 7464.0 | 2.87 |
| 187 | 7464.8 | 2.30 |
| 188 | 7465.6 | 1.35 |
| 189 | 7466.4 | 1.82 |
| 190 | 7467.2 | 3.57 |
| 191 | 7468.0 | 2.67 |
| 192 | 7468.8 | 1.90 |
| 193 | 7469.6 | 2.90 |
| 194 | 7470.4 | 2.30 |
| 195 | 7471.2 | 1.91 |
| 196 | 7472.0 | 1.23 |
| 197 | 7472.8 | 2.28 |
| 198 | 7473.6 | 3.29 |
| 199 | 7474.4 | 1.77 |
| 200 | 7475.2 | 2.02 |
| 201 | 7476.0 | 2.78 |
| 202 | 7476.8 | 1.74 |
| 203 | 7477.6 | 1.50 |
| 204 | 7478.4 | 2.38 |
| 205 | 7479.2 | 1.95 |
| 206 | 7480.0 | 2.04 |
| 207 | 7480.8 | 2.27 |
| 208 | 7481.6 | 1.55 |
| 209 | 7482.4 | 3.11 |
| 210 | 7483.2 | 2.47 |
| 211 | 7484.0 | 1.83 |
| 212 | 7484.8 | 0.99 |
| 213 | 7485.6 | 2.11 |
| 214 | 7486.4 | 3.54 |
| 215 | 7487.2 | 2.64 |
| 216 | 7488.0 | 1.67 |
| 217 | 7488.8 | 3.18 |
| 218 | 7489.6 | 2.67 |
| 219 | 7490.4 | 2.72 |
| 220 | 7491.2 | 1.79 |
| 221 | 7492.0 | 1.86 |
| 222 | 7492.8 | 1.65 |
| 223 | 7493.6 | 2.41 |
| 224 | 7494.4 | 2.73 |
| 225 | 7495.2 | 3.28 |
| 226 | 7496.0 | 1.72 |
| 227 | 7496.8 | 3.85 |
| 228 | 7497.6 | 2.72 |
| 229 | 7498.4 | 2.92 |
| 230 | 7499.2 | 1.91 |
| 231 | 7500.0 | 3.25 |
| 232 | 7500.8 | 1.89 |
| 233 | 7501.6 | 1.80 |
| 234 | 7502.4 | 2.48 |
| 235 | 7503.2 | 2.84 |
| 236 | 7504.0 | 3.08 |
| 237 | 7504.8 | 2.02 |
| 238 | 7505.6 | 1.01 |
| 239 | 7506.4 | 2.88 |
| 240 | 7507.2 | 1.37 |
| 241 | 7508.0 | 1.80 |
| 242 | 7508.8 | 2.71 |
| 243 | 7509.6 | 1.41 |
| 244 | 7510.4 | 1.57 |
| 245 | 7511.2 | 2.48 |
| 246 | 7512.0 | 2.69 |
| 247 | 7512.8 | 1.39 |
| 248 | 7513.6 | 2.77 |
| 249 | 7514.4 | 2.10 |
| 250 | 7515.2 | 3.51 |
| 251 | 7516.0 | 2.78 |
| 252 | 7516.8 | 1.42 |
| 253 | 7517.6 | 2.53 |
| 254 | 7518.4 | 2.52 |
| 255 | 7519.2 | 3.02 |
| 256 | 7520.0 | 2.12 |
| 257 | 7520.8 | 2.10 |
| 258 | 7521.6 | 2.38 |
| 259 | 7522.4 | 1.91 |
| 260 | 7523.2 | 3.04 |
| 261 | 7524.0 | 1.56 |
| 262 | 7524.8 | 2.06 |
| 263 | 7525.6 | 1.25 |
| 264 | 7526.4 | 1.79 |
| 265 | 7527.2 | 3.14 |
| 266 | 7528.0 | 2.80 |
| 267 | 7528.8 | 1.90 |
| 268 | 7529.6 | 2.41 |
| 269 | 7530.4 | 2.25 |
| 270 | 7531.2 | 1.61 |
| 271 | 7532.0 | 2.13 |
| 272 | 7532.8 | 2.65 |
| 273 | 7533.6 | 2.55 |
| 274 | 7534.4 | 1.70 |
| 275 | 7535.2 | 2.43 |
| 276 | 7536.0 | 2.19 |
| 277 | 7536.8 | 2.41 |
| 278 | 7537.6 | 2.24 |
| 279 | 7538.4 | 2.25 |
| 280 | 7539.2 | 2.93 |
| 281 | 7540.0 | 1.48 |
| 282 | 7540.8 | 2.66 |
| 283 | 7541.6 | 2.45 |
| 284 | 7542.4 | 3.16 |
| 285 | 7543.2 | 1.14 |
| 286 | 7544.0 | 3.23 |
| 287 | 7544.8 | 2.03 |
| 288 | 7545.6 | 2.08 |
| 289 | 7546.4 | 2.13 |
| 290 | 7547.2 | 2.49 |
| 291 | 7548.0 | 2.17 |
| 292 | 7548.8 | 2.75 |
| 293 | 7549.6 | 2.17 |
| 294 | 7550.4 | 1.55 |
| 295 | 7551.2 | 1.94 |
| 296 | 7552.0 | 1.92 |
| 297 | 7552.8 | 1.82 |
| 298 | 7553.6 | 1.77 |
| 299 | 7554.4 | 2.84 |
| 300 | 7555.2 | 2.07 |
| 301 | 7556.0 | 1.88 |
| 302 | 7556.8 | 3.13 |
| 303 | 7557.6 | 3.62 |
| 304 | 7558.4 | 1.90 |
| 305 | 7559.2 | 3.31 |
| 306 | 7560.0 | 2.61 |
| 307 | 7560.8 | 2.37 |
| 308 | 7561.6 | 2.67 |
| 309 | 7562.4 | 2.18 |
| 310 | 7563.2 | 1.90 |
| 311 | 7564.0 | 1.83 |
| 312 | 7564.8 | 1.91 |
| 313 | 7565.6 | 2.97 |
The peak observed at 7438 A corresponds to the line [N II]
